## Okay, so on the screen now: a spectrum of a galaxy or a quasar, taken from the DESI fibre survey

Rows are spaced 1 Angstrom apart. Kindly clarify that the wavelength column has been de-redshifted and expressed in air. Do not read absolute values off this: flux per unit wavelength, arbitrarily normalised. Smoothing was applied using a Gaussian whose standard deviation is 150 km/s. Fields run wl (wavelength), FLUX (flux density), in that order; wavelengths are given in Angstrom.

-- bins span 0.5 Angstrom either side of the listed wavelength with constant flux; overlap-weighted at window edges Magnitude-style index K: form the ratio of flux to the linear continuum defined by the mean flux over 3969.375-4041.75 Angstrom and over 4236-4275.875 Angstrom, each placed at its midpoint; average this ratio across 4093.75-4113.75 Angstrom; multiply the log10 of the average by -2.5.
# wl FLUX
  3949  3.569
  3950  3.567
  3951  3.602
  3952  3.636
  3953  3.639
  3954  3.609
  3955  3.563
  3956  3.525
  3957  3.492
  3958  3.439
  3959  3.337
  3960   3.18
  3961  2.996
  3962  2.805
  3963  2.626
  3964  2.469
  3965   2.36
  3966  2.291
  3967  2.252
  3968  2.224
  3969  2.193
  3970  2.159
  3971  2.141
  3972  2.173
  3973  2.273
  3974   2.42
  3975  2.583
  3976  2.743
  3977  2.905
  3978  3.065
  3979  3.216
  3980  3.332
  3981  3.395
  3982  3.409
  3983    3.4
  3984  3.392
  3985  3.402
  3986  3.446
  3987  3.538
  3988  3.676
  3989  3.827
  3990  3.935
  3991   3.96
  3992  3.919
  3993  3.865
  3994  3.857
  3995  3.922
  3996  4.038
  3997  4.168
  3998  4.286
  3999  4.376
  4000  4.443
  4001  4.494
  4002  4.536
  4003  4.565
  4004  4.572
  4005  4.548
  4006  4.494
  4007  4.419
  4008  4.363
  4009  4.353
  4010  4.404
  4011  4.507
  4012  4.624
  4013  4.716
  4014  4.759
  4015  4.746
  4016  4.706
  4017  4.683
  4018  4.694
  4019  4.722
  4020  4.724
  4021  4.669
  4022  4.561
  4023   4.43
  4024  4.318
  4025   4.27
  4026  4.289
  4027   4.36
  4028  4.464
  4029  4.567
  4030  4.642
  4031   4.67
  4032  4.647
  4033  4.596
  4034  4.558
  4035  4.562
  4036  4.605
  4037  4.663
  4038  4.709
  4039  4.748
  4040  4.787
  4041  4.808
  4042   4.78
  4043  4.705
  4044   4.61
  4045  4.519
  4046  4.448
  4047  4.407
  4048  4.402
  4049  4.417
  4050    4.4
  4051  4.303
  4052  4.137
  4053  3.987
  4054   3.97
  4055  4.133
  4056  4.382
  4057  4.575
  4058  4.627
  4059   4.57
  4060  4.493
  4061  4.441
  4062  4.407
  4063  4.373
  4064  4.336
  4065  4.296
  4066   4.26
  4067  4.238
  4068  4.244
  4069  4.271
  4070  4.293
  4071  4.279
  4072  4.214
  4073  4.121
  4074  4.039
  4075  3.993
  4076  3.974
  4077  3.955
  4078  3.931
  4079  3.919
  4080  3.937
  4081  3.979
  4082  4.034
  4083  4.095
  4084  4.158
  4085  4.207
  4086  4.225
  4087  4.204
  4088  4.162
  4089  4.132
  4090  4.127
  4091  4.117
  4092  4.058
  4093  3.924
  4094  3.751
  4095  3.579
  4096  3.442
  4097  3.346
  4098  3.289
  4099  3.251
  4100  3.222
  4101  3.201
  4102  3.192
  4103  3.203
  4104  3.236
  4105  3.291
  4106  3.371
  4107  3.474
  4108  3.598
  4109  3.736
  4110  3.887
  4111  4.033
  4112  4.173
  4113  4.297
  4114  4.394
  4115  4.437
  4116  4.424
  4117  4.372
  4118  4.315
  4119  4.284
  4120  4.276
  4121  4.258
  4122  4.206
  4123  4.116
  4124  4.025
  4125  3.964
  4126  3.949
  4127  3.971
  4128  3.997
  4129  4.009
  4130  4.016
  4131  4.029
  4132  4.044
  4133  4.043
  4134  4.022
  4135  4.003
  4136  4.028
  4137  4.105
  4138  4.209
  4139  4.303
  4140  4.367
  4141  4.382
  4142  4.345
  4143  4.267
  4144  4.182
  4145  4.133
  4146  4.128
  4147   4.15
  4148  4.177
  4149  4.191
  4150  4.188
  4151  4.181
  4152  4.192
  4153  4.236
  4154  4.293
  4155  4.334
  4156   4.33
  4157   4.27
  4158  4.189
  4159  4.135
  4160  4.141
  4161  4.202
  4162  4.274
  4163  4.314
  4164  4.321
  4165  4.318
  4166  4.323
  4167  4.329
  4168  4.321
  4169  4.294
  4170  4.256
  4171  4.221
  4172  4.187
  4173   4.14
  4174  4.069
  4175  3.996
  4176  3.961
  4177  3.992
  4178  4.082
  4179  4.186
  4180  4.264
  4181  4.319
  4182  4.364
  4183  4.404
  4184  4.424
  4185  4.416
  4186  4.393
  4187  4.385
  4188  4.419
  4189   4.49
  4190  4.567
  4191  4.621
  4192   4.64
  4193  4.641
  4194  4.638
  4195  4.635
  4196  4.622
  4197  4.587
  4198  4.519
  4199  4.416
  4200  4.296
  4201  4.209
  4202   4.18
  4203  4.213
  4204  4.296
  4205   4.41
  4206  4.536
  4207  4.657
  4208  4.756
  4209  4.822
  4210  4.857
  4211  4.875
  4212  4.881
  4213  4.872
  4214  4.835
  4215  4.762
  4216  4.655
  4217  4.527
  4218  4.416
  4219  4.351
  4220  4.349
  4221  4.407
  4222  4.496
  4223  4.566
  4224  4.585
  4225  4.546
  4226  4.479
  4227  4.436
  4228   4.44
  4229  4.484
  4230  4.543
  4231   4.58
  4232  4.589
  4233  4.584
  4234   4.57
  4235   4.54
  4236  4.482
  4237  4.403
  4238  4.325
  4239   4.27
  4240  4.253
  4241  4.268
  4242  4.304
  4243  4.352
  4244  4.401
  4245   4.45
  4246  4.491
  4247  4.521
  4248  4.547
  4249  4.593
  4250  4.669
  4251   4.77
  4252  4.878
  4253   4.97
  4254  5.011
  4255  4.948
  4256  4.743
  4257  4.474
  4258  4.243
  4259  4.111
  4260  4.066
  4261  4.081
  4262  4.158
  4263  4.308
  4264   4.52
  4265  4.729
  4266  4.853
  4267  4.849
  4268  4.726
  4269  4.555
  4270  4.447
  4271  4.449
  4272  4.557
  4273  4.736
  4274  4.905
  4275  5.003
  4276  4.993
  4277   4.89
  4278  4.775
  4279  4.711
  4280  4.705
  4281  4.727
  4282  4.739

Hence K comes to 0.20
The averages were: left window 4.07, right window 4.54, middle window 3.54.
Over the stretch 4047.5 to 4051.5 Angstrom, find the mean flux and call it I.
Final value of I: 4.38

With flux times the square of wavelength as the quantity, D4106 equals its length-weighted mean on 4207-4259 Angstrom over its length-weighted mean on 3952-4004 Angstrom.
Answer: 1.6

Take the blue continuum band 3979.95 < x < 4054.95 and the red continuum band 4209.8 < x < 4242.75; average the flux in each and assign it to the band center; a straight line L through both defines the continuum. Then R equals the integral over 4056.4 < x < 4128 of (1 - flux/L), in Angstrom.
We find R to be 6.30 Angstrom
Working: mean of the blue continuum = 4.33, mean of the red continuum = 4.53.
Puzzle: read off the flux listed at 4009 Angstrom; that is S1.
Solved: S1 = 4.353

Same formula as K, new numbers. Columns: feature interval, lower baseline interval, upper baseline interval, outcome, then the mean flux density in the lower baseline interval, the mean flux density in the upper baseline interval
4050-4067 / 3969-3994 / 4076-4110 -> -0.21 mag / 3.17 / 3.74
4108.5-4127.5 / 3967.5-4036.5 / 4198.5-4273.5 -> 0.02 mag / 3.96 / 4.53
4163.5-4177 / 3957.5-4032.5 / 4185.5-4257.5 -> 0.04 mag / 3.77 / 4.55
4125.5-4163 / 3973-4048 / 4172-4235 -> 0.06 mag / 4.2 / 4.47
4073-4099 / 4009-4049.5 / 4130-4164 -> 0.12 mag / 4.58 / 4.19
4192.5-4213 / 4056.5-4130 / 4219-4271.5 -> -0.05 mag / 4.01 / 4.51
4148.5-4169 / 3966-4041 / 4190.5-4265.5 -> 0.03 mag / 3.98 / 4.52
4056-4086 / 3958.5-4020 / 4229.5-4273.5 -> -0.08 mag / 3.63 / 4.52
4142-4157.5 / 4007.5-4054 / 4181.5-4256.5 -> 0.08 mag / 4.54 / 4.54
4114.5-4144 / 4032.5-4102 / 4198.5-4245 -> 0.04 mag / 4.19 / 4.5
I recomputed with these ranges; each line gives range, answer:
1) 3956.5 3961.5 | 3.29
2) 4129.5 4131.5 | 4.02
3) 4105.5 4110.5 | 3.61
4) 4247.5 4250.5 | 4.6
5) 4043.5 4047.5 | 4.5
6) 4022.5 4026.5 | 4.33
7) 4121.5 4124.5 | 4.12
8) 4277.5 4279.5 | 4.74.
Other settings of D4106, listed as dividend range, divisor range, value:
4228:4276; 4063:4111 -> 1.27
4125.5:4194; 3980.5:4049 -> 1.04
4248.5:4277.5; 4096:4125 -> 1.30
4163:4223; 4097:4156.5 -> 1.14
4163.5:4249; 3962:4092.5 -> 1.20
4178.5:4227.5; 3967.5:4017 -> 1.34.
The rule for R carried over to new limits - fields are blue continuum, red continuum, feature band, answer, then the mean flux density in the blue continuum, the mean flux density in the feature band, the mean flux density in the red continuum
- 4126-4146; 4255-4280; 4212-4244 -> -0.4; 4.12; 4.5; 4.59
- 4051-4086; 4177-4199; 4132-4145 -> 0.5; 4.2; 4.18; 4.45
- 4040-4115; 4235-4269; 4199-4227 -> -0.9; 4.07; 4.54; 4.51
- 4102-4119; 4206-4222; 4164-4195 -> 0.5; 3.88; 4.33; 4.66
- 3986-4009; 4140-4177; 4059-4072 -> -0.5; 4.16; 4.33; 4.22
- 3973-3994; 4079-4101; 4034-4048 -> -3.9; 3.36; 4.63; 3.85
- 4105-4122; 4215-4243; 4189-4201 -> -0.5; 4.06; 4.54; 4.46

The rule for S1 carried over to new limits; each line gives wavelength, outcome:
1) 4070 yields 4.293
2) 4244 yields 4.401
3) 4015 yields 4.746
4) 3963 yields 2.626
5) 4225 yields 4.546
